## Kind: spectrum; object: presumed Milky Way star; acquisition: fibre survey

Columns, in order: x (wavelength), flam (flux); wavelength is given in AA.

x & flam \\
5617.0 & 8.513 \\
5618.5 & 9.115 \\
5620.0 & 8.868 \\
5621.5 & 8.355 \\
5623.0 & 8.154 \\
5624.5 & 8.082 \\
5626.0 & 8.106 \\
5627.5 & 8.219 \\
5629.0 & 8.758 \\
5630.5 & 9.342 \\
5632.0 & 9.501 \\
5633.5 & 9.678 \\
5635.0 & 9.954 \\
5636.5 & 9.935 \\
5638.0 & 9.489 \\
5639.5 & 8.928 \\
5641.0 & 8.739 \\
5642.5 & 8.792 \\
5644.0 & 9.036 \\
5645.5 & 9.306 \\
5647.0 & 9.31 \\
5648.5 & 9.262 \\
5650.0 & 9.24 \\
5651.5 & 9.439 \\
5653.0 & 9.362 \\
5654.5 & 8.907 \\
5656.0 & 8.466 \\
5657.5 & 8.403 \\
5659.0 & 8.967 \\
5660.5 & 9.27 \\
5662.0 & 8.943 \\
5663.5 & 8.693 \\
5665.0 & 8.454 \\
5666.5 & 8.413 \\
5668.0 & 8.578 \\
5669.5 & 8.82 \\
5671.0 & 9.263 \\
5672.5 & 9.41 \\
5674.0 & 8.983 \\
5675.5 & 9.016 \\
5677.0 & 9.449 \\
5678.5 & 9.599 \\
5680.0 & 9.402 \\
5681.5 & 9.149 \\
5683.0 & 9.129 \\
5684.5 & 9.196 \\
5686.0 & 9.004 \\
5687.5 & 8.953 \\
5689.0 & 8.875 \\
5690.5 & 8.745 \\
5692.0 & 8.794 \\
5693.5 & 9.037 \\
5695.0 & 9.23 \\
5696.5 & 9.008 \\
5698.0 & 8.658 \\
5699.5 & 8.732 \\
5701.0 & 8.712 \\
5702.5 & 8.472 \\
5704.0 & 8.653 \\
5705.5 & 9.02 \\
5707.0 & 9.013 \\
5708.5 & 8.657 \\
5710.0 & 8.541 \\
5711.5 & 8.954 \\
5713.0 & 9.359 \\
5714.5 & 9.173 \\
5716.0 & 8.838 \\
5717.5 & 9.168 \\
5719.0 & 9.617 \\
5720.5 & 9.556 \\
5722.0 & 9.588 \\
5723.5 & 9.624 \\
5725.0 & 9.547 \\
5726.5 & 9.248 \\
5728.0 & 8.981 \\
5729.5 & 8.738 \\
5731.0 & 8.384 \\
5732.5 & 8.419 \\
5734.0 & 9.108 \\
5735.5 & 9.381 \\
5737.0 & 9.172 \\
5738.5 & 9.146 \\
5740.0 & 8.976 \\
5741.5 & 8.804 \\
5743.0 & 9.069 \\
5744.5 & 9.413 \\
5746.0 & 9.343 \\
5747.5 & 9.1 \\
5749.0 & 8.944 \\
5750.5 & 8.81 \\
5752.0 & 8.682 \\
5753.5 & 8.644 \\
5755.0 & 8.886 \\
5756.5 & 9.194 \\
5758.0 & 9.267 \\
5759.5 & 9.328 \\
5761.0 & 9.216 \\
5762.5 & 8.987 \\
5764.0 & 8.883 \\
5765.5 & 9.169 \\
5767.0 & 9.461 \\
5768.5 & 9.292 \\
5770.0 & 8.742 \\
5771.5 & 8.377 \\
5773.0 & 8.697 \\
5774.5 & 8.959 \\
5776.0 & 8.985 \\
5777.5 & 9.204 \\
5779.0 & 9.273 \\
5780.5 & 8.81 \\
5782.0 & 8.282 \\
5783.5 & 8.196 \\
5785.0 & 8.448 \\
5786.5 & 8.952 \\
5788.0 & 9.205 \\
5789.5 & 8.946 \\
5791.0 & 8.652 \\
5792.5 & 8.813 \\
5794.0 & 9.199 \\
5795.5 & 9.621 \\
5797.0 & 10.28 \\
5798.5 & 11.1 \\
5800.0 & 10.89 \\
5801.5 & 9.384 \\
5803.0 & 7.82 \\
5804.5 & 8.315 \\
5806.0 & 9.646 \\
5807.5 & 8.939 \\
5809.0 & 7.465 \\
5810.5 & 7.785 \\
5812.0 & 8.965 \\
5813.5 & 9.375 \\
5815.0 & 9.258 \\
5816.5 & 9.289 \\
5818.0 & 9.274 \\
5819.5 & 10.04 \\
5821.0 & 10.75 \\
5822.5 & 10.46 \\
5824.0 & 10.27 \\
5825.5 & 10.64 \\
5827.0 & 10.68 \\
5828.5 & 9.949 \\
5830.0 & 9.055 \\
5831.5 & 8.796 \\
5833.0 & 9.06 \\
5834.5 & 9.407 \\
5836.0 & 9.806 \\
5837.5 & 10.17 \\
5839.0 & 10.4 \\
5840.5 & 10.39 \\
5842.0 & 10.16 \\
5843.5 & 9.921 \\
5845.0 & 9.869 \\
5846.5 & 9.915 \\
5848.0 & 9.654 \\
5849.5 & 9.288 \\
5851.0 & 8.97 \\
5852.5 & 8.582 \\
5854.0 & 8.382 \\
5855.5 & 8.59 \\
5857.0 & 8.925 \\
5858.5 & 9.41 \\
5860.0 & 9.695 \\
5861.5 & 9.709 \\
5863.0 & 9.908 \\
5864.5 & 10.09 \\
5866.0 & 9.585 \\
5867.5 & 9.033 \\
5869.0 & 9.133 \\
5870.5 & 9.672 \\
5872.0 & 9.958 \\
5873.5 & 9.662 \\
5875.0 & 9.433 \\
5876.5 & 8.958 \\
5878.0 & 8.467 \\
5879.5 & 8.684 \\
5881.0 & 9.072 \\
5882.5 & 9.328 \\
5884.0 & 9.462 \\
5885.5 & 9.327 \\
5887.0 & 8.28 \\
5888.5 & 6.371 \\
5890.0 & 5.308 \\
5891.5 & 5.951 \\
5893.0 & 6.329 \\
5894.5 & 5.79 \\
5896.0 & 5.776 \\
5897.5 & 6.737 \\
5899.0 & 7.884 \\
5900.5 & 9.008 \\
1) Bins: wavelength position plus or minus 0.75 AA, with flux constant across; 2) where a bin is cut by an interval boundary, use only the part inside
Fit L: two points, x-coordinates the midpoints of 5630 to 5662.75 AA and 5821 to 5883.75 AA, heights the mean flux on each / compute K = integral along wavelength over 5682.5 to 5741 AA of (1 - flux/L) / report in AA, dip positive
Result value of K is 1.88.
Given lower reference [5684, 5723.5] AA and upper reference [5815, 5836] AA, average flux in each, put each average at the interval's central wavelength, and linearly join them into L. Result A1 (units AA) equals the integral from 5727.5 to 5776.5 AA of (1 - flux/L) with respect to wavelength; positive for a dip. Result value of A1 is 1.71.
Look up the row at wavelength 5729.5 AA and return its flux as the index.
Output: 8.738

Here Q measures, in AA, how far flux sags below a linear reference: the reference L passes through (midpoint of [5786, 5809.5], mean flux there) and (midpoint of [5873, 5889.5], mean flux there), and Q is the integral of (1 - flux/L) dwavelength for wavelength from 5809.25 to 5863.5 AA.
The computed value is -3.3 AA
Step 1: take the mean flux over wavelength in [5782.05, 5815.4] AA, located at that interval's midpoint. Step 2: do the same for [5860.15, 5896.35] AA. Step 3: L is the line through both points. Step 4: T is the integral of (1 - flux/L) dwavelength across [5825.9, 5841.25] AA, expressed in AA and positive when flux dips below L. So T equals -1.7 AA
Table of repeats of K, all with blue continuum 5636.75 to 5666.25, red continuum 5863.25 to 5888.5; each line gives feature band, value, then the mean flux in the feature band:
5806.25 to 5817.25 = 0.4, 8.77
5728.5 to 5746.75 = 0.2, 9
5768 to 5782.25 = 0.4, 8.87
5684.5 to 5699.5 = 0.2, 8.93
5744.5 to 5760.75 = 0.1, 9.04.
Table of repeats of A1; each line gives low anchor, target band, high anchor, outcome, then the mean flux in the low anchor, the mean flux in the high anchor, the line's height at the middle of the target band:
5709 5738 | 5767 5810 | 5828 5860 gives 1.3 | 9.12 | 9.46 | 9.31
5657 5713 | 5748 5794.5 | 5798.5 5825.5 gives 1.6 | 8.93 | 9.38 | 9.23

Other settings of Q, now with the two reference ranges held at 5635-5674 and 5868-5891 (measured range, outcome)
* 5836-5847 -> -1.7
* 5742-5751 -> -0.2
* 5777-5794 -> 0.1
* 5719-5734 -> -0.4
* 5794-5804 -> -1.1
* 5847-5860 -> -0.4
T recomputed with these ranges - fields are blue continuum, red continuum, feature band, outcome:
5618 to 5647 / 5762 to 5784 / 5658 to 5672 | 0.2 AA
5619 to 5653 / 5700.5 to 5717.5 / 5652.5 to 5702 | -0.1 AA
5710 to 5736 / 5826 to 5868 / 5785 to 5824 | 0.5 AA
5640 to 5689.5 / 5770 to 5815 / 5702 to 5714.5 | 0.2 AA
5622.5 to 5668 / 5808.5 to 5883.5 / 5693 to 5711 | 0.6 AA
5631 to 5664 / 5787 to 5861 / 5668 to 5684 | 0.0 AA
